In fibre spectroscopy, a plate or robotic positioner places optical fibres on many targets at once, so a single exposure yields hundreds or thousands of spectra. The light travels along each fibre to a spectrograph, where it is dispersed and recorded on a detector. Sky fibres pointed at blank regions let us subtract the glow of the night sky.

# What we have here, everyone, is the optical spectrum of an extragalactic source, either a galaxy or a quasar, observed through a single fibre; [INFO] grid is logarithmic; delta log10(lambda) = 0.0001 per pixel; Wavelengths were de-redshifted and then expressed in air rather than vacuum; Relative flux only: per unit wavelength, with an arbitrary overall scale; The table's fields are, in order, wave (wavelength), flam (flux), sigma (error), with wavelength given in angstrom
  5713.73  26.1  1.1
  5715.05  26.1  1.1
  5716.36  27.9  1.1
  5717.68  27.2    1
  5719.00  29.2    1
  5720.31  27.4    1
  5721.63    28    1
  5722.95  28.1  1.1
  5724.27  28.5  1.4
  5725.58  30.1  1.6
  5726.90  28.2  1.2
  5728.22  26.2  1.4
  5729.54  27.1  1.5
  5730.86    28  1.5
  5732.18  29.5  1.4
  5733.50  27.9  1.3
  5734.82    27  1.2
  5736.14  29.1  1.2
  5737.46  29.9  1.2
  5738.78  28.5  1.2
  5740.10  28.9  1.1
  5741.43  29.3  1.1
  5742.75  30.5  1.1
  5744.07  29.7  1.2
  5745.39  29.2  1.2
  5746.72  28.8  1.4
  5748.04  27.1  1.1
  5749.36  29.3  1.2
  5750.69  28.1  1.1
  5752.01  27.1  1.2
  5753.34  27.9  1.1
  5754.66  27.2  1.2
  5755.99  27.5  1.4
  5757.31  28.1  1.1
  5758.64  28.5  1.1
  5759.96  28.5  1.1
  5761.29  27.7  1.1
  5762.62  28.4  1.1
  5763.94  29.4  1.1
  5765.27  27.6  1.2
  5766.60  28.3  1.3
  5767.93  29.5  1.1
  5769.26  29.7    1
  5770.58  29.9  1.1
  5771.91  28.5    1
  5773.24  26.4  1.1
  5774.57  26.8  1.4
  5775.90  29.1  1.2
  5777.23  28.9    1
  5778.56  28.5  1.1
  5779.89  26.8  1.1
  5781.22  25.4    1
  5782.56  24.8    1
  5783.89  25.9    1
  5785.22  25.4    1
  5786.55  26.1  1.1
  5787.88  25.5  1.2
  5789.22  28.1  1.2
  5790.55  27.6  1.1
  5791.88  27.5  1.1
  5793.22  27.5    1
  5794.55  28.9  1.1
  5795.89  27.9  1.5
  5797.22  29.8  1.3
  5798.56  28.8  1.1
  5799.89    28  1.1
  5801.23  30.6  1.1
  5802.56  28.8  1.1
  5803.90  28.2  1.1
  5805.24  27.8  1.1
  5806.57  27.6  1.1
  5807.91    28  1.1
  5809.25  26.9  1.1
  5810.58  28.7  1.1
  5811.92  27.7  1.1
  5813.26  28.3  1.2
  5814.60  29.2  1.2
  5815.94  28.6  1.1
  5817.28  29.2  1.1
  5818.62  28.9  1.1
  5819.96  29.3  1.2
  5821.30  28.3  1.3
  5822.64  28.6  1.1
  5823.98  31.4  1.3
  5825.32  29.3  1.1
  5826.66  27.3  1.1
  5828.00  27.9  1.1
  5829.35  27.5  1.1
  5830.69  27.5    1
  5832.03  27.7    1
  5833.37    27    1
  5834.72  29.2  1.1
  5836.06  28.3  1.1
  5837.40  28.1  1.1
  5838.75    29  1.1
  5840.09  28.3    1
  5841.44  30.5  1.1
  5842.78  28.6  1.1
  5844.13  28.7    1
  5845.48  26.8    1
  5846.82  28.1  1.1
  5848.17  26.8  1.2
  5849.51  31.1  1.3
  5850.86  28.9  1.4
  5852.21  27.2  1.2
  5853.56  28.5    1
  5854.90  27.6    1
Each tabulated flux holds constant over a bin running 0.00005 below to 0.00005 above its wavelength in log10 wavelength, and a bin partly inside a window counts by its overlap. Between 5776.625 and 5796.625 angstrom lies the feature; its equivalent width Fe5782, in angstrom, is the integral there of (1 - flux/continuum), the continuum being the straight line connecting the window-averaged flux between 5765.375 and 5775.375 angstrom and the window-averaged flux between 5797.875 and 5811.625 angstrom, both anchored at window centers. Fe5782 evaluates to 1.0 angstrom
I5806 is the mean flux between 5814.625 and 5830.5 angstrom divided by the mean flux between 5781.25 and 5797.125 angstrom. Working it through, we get 1.07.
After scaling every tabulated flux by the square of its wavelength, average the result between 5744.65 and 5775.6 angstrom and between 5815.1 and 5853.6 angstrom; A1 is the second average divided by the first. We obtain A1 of 1.03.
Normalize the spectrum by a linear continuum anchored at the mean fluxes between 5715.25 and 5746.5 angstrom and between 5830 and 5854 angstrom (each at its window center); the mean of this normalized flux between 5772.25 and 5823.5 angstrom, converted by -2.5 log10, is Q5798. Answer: 0.02 mag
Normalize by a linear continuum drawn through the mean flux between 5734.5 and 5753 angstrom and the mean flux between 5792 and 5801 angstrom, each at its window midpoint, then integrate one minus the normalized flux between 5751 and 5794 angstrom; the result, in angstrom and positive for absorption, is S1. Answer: 1.5 angstrom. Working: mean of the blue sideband 28.8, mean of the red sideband 28.5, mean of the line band 27.6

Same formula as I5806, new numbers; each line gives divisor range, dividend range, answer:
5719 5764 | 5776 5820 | 0.98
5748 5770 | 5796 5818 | 1.01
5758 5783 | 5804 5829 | 1.01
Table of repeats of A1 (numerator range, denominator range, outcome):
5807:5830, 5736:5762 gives 1.02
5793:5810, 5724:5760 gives 1.02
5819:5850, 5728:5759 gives 1.04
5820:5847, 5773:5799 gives 1.06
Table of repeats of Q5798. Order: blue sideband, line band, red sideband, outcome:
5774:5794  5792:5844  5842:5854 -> -0.03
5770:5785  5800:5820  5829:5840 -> -0.03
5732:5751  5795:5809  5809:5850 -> 0.00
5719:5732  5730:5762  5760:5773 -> 0.00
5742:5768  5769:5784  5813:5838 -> 0.03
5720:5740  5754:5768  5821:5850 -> 0.01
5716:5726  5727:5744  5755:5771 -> -0.01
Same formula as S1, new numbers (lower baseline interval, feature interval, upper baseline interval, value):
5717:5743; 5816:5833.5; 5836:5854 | -0.02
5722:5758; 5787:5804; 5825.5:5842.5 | 0.05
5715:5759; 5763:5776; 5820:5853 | -0.07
